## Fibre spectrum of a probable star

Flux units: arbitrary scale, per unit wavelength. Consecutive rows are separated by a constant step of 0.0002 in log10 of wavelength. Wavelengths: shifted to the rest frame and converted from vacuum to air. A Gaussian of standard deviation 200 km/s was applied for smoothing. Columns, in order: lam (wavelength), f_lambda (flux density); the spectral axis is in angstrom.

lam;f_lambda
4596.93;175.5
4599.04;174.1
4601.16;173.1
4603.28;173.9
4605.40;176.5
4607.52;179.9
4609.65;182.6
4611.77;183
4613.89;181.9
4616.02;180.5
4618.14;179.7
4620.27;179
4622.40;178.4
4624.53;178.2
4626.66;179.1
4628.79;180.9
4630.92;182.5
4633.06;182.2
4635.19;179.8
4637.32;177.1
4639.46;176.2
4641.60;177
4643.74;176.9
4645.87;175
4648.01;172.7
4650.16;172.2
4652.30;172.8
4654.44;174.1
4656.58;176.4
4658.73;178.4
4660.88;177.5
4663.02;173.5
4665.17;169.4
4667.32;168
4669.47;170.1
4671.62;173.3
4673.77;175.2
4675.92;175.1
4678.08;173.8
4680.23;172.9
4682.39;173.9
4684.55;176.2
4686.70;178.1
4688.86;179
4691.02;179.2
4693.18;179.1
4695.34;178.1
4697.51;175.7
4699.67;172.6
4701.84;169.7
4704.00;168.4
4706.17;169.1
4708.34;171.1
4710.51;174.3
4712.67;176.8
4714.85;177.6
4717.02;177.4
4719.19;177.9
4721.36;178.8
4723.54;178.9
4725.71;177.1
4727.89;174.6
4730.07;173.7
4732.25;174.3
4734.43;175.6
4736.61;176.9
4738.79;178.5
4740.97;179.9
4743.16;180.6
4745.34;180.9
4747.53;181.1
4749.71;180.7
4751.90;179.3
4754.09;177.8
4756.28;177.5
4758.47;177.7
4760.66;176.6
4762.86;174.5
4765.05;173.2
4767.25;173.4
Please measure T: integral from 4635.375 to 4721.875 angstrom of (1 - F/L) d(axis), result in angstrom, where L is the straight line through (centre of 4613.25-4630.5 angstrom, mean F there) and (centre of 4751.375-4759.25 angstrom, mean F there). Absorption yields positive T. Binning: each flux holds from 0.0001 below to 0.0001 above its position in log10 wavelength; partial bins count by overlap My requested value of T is 2.0 angstrom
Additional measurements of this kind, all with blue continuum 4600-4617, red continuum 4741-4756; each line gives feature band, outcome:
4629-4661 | 0.4 angstrom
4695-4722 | 0.8 angstrom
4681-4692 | 0.1 angstrom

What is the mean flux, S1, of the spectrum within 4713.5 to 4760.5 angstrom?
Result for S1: 178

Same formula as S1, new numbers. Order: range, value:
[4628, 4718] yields 175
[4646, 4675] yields 173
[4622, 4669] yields 176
